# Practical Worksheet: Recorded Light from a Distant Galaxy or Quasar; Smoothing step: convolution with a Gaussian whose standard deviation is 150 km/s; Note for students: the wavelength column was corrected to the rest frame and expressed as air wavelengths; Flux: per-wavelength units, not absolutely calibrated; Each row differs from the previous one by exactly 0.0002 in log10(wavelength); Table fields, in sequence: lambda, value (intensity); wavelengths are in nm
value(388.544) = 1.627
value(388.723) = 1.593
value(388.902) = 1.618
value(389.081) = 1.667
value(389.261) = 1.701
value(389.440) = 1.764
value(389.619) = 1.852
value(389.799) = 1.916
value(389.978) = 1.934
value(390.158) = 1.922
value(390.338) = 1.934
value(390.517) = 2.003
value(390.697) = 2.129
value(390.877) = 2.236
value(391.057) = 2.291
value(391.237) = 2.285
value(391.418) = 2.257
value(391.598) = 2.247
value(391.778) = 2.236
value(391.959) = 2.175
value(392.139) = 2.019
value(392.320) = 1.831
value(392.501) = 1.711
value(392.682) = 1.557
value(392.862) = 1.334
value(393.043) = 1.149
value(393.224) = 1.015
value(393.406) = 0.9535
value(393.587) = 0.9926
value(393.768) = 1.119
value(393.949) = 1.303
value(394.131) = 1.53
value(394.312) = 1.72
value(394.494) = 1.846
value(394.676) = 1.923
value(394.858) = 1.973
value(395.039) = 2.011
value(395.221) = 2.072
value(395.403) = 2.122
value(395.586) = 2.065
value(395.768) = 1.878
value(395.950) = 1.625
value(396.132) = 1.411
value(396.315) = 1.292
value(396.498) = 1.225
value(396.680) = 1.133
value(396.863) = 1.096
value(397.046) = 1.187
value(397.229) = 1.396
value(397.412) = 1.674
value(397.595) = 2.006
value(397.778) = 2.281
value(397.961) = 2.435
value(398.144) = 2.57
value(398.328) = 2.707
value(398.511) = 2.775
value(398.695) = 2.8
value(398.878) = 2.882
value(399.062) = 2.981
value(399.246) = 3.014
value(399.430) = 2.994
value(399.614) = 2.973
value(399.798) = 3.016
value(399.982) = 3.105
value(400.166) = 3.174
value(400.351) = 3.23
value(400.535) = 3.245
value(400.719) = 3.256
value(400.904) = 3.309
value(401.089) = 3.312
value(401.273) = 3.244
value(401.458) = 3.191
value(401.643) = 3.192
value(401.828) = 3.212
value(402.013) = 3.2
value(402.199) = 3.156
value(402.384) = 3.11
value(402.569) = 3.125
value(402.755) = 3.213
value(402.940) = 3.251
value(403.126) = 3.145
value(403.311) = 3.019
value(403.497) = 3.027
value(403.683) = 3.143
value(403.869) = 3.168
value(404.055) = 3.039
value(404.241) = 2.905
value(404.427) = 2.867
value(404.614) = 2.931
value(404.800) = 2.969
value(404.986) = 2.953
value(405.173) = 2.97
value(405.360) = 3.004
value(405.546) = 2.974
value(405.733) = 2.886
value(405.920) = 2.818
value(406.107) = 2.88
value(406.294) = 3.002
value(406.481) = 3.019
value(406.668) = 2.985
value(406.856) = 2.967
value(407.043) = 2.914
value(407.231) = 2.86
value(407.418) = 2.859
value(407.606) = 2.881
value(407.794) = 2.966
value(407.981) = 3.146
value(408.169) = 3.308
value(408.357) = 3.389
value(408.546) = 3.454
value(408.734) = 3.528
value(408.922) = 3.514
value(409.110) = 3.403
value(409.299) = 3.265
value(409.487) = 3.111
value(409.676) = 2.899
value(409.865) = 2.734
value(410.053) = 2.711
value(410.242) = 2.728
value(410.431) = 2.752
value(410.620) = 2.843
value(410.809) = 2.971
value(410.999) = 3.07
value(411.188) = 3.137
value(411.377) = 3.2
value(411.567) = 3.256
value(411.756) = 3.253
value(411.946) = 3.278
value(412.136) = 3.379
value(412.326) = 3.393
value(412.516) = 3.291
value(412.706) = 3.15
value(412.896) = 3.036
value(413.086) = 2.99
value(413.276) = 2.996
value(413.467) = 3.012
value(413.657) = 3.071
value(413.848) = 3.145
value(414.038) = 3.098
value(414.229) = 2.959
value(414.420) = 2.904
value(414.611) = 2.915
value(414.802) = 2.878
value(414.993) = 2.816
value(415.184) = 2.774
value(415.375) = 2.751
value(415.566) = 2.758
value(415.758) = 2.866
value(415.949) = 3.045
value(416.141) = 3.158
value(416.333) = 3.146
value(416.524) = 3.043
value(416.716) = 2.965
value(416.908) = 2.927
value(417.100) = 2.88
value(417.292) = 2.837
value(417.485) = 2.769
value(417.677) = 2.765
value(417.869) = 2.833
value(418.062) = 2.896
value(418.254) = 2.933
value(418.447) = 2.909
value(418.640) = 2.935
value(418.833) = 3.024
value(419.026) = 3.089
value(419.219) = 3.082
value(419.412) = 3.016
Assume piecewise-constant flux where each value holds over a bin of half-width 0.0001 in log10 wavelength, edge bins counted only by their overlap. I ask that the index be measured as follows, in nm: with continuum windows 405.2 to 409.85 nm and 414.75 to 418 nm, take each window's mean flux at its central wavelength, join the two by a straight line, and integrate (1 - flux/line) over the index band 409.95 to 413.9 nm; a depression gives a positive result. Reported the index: -0.12 nm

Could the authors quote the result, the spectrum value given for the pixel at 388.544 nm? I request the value 1.627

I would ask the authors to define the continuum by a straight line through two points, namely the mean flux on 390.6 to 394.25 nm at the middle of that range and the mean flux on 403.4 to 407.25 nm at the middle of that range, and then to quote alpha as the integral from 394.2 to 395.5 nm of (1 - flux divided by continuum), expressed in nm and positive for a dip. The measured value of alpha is 0.01 nm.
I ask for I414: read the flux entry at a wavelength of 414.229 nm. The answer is 2.959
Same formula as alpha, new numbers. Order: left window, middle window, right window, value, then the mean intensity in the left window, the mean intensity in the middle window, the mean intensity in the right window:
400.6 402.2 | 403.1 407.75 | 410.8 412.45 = 0.38 nm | 3.23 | 2.96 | 3.23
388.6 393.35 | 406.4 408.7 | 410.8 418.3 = -0.35 nm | 1.85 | 3.07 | 3.01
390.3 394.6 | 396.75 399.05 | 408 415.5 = -0.04 nm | 1.74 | 2.17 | 3.08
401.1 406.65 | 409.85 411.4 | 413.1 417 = 0.05 nm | 3.06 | 2.9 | 2.96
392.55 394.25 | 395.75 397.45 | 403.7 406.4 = 0.34 nm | 1.24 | 1.36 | 2.96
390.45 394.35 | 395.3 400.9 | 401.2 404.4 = 0.45 nm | 1.73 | 2.34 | 3.13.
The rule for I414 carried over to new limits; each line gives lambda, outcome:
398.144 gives 2.57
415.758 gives 2.866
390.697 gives 2.129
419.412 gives 3.016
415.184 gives 2.774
